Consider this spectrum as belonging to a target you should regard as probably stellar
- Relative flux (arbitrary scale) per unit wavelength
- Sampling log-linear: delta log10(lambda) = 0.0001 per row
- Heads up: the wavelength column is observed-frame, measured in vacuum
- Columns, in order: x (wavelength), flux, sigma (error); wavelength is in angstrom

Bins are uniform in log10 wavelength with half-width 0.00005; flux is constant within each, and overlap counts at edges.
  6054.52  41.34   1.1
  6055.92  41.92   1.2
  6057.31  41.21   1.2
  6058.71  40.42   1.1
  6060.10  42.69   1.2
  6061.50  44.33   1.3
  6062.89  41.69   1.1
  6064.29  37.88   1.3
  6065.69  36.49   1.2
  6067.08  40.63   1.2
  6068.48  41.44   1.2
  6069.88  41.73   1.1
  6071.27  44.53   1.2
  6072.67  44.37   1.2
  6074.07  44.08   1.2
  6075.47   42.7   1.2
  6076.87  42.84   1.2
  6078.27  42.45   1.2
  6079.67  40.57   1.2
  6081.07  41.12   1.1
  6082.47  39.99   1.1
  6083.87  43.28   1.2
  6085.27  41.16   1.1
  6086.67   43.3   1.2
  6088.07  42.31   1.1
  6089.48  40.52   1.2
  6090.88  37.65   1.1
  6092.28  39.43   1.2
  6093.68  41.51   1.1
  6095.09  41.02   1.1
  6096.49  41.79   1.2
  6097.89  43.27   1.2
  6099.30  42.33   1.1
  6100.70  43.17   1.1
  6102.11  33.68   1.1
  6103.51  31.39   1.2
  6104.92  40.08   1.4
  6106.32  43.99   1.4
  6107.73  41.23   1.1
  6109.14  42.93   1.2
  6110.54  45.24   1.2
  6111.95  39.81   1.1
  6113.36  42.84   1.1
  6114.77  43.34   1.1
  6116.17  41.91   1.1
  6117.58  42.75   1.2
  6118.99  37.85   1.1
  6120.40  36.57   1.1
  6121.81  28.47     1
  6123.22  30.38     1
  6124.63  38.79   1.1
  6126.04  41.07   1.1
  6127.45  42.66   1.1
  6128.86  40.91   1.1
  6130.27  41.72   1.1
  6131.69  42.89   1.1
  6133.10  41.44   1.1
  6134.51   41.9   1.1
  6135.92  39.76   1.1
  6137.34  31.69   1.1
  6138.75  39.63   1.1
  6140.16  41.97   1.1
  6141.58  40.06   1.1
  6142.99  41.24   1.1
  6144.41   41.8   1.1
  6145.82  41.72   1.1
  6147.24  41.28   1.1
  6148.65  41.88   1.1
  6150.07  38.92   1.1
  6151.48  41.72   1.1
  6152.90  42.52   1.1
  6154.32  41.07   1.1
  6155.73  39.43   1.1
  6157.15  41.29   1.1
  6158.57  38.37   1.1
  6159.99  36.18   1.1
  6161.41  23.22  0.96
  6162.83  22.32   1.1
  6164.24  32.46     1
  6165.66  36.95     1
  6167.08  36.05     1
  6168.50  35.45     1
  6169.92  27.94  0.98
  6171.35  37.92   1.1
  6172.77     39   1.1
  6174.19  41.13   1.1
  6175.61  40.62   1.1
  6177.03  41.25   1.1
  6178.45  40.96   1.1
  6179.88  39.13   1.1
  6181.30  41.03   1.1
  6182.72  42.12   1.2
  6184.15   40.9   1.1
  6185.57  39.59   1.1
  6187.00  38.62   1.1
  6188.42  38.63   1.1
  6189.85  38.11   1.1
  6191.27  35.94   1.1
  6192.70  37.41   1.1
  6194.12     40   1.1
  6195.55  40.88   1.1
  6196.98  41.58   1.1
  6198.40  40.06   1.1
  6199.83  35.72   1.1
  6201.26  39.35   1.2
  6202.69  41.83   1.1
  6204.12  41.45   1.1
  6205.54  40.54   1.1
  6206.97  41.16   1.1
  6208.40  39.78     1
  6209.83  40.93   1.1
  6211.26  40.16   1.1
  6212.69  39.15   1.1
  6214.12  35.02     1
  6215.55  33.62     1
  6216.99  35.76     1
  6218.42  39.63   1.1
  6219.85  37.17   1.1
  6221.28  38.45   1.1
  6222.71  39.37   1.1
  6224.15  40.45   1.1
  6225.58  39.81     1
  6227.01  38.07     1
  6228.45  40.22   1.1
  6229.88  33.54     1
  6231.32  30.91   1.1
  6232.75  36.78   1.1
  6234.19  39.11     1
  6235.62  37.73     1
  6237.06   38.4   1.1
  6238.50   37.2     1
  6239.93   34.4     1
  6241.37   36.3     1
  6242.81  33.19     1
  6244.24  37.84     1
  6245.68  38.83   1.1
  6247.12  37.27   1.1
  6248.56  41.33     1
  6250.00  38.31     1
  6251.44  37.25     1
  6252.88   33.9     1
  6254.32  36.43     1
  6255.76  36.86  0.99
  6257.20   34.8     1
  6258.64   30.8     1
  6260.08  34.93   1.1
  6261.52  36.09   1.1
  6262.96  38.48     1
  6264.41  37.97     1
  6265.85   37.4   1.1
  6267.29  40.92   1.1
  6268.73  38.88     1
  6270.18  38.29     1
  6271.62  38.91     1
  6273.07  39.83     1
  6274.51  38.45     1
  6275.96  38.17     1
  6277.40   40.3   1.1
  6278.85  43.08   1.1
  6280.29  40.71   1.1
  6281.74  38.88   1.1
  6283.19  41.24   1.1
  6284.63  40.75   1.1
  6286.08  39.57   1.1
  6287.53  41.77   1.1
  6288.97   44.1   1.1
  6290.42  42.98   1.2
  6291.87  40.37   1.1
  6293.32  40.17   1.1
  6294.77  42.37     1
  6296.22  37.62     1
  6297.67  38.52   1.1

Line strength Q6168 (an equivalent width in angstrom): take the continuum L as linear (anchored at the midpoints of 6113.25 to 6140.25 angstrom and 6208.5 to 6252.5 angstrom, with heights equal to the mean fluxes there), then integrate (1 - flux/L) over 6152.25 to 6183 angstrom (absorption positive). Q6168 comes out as 1.3 angstrom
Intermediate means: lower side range 39.3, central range 37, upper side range 37.5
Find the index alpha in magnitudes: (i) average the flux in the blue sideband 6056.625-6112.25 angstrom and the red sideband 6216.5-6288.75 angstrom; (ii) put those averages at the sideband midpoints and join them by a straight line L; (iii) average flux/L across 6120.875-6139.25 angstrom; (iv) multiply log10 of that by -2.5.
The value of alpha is 0.05 mag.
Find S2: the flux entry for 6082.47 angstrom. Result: 39.99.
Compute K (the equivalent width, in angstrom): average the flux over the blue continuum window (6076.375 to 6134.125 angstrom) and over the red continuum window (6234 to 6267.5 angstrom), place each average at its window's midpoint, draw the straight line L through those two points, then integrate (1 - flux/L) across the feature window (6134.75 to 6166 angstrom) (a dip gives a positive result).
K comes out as 1.0 angstrom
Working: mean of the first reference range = 40.5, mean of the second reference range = 36.8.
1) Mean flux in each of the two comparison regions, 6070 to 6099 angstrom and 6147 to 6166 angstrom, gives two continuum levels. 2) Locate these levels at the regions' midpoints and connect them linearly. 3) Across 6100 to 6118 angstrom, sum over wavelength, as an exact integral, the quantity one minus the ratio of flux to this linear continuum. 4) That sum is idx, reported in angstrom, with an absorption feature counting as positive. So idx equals -0.34 angstrom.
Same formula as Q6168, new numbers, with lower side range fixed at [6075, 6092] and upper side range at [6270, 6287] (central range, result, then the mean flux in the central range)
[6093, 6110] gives 0.29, 40.6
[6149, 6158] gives 0.01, 40.8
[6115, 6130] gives 0.99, 38.4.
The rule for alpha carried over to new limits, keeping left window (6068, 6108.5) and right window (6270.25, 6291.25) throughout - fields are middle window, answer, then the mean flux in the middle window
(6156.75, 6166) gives 0.25 mag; 32.5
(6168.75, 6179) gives 0.07 mag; 38.2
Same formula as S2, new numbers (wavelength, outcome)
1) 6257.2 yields 34.8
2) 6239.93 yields 34.4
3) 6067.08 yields 40.63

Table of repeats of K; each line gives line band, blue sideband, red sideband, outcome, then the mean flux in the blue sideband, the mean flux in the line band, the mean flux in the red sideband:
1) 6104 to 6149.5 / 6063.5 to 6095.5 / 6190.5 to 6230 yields 0.2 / 41.3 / 40.3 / 38.9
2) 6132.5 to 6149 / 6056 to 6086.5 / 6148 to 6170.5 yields -1.4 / 41.7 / 40.3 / 36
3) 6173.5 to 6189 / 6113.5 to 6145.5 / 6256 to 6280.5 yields -0.5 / 39.6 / 40.4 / 38.1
